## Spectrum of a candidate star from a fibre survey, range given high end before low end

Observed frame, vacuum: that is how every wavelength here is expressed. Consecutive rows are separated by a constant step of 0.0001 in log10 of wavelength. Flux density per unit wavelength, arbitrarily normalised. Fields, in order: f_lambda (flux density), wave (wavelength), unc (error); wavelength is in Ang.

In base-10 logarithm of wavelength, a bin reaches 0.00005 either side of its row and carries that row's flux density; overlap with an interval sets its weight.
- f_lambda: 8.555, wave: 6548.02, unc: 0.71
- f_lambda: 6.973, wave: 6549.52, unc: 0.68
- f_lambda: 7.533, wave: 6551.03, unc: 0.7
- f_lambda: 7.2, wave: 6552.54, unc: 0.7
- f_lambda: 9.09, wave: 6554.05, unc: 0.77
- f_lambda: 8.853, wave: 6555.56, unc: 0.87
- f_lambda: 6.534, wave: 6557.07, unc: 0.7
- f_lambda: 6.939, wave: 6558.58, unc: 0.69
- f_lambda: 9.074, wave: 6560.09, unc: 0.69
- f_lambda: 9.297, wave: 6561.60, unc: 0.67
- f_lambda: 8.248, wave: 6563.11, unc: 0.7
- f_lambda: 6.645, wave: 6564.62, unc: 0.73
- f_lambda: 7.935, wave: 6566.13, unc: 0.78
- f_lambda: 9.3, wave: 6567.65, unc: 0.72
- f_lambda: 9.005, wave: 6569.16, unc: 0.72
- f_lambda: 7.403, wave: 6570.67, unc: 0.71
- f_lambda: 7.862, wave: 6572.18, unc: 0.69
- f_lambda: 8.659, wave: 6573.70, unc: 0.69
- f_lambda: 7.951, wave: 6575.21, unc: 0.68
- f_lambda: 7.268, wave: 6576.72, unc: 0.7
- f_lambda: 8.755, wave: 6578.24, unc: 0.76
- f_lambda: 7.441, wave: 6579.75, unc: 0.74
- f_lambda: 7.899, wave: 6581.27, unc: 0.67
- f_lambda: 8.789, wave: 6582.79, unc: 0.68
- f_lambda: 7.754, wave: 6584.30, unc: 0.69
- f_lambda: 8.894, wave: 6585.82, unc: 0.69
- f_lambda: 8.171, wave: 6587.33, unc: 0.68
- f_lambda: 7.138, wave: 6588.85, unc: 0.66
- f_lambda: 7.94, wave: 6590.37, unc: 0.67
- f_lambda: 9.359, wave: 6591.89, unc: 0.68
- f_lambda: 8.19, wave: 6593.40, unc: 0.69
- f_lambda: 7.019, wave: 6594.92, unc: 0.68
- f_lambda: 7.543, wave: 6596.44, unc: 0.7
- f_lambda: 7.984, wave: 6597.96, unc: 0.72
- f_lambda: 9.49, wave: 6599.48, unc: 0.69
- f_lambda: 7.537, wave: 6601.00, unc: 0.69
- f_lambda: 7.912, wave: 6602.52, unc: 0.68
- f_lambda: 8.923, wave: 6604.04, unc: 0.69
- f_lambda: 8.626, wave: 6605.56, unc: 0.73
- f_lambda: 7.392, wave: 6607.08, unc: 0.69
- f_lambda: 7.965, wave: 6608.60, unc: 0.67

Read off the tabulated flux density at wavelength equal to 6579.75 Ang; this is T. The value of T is 7.441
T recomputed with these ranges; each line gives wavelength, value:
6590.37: 7.94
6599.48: 9.49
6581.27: 7.899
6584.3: 7.754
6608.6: 7.965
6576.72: 7.268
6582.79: 8.789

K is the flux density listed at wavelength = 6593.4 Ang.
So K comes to 8.19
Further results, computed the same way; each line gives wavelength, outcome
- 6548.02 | 8.555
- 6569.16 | 9.005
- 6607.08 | 7.392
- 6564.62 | 6.645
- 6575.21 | 7.951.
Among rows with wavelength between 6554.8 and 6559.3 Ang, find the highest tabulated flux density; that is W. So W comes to 8.853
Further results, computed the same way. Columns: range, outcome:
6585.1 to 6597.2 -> 9.359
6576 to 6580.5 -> 8.755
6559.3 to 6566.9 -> 9.297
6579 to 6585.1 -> 8.789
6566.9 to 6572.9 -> 9.3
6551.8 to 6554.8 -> 9.09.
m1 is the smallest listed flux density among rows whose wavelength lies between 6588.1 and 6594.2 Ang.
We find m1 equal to 7.138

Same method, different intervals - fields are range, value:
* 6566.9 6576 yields 7.403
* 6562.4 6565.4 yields 6.645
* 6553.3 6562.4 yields 6.534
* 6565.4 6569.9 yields 7.935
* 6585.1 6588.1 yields 8.171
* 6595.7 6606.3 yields 7.537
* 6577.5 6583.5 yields 7.441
